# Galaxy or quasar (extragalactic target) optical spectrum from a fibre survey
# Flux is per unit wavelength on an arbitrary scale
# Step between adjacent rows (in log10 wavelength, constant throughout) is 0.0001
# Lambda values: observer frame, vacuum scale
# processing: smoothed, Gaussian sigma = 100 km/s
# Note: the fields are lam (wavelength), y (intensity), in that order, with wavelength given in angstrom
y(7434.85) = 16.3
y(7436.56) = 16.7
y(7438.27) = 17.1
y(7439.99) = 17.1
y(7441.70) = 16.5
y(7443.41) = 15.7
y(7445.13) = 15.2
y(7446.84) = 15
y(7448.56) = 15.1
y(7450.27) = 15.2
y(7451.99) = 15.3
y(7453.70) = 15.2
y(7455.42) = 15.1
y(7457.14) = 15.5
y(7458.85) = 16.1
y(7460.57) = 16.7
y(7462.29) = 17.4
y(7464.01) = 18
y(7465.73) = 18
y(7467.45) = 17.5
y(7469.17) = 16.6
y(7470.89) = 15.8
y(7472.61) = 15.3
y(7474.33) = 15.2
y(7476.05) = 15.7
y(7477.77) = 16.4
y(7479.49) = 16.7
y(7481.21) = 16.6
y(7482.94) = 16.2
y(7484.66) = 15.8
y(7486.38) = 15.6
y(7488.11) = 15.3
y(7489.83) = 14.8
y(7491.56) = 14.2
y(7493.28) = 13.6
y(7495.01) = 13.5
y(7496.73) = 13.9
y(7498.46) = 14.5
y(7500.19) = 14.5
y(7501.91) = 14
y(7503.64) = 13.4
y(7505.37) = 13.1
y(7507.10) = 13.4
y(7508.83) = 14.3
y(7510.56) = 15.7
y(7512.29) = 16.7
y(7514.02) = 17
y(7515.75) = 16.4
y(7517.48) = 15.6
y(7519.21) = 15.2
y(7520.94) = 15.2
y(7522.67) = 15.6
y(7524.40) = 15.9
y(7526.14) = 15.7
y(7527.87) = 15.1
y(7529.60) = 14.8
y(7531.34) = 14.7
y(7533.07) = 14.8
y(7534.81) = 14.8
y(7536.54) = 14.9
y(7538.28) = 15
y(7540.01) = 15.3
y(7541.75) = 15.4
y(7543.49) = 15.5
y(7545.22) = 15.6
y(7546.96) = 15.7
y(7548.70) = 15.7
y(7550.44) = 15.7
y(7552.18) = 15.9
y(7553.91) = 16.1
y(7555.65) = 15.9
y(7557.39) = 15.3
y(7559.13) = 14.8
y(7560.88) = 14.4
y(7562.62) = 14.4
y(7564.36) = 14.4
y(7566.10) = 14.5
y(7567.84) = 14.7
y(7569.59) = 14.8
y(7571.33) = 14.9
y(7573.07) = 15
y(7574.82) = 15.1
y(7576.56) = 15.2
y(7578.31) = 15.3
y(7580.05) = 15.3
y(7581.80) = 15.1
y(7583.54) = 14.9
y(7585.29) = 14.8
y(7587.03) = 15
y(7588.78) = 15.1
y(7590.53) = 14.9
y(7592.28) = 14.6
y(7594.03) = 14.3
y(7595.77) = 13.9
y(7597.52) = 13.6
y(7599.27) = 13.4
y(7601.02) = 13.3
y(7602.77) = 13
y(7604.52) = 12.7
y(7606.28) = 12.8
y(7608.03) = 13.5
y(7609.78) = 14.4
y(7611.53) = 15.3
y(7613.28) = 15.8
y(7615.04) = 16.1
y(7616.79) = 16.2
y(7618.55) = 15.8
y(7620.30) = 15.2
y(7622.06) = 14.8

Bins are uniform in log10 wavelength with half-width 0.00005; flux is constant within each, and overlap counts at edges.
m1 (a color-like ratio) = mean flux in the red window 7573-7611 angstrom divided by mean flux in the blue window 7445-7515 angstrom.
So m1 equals 0.9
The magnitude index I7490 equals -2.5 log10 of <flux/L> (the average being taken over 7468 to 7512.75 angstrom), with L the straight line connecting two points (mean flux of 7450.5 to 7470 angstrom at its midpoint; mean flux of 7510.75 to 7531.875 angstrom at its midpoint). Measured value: 0.07 mag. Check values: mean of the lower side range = 16.4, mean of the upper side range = 15.7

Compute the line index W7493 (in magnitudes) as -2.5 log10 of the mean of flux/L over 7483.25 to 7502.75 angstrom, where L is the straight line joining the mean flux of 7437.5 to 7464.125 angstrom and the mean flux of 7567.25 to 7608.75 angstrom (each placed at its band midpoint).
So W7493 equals 0.07 mag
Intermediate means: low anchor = 16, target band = 14.6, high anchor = 14.4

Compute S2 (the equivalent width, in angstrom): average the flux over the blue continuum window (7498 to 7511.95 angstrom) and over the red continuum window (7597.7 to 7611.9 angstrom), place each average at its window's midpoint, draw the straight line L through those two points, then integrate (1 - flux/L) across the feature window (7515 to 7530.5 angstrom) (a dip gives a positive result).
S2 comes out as -1.6 angstrom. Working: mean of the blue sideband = 14.2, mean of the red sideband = 13.5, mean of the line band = 15.5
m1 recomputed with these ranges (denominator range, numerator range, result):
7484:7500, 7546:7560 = 1.07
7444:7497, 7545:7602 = 0.95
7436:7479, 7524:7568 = 0.94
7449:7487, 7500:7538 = 0.93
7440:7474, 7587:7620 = 0.90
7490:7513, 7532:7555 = 1.08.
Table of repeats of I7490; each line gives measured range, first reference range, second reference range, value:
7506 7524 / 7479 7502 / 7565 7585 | -0.04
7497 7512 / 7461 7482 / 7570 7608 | 0.13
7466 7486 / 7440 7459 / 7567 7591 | -0.06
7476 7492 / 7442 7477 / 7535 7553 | 0.00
